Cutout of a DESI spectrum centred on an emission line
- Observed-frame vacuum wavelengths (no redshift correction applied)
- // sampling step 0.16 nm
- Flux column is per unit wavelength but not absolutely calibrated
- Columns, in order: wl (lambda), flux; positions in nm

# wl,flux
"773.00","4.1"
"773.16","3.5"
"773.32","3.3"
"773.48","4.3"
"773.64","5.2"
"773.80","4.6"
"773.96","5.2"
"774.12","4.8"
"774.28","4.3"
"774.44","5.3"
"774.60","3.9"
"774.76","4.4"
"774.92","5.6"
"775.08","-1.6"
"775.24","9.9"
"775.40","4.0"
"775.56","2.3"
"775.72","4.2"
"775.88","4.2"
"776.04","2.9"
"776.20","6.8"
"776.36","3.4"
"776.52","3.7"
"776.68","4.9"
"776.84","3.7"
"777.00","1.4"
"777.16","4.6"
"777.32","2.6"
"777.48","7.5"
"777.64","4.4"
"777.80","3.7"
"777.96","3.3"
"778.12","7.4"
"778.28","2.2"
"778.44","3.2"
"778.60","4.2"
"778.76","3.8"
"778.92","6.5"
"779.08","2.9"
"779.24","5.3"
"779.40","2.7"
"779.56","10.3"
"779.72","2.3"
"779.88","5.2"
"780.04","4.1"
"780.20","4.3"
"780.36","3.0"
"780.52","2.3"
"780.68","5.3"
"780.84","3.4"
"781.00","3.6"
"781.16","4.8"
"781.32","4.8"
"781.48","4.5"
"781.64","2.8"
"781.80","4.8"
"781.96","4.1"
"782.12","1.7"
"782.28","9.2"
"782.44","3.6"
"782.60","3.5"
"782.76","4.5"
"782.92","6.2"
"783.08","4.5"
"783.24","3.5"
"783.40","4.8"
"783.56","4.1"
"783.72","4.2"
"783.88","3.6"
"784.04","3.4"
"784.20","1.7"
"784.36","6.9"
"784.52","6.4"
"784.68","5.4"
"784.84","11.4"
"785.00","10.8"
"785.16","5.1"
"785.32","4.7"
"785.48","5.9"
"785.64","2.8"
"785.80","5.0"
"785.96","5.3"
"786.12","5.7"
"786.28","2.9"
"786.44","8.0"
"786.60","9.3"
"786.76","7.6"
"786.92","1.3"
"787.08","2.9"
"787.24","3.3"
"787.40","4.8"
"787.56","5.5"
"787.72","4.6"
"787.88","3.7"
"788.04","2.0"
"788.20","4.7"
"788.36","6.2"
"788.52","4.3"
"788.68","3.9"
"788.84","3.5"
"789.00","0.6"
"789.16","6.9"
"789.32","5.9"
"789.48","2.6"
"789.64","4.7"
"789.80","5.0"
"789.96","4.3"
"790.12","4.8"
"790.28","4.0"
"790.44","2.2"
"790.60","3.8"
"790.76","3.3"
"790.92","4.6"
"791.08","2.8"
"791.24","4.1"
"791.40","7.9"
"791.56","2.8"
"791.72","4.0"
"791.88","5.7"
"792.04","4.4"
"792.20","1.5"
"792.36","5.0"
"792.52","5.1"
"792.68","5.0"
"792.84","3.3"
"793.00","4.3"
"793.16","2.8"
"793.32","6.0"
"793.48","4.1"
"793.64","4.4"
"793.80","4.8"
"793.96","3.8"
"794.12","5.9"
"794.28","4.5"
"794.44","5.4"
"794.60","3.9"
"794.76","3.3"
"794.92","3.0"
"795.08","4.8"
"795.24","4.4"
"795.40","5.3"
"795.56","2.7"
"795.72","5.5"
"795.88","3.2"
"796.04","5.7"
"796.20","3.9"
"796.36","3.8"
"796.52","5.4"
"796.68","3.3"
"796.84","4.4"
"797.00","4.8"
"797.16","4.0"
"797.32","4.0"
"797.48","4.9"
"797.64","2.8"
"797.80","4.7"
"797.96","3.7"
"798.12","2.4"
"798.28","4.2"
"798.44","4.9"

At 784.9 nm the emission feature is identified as [S II]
